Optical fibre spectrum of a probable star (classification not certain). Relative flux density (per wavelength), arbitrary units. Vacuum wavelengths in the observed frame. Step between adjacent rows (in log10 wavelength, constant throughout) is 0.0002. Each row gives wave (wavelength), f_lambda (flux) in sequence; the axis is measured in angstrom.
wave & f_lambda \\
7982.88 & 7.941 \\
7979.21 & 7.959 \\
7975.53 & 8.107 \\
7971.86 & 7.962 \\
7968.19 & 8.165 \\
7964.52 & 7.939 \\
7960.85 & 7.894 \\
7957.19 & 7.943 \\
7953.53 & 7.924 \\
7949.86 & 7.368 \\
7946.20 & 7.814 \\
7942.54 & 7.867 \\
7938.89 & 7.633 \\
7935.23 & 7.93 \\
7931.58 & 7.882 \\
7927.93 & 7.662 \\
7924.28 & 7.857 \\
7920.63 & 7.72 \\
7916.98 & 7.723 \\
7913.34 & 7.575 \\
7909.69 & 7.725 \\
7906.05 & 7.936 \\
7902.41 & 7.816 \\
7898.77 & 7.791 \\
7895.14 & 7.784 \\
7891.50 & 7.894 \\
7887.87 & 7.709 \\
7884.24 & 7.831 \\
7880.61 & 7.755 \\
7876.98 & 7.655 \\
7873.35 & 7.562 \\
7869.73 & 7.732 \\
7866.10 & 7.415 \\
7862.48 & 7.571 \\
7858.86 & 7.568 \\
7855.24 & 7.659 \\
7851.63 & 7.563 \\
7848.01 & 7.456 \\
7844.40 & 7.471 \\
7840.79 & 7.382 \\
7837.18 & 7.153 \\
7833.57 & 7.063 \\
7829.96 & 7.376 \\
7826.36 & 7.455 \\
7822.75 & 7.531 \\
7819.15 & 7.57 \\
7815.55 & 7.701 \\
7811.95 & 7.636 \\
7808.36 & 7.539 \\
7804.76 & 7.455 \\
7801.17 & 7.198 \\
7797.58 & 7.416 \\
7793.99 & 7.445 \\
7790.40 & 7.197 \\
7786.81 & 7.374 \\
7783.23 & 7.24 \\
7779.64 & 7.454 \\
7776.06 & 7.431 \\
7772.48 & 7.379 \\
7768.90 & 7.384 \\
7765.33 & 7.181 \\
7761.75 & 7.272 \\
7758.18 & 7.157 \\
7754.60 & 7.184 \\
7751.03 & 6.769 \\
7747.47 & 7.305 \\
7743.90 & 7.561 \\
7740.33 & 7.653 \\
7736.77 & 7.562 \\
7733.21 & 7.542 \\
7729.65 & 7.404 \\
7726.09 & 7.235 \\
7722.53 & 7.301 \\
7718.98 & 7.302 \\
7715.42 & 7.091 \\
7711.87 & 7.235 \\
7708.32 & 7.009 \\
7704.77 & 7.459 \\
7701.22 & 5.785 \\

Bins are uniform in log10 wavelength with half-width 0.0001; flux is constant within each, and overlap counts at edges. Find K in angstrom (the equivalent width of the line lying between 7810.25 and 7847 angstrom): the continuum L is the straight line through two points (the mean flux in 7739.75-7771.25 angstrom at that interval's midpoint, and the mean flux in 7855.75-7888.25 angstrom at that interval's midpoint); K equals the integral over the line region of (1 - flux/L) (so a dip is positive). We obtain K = 0.32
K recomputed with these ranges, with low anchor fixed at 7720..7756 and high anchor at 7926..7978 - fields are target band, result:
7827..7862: 0.9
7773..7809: 0.5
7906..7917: 0.1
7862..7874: 0.1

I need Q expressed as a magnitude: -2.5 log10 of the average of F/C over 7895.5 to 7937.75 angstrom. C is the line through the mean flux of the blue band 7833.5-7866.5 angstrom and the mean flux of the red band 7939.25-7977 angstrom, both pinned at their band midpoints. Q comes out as -0.01 mag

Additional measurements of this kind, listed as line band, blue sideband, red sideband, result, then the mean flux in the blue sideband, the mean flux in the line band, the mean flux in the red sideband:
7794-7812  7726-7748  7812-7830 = 0.015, 7.49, 7.43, 7.55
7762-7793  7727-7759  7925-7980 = 0.016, 7.35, 7.33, 7.87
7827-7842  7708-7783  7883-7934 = 0.046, 7.31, 7.25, 7.78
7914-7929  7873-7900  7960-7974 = 0.018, 7.76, 7.73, 8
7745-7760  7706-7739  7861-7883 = 0.036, 7.31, 7.13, 7.62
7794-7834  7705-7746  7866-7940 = 0.013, 7.36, 7.46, 7.75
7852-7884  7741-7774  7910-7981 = -0.004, 7.26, 7.62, 7.84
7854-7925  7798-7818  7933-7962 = -0.005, 7.5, 7.71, 7.8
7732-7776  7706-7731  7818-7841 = -0.010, 7.23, 7.33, 7.35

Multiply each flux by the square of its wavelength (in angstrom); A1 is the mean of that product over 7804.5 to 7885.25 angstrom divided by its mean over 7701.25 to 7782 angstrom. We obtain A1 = 1.1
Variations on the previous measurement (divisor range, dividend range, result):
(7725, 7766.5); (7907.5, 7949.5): 1.11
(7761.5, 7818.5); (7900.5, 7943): 1.09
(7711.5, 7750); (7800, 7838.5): 1.03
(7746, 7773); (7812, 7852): 1.05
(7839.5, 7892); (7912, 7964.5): 1.04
